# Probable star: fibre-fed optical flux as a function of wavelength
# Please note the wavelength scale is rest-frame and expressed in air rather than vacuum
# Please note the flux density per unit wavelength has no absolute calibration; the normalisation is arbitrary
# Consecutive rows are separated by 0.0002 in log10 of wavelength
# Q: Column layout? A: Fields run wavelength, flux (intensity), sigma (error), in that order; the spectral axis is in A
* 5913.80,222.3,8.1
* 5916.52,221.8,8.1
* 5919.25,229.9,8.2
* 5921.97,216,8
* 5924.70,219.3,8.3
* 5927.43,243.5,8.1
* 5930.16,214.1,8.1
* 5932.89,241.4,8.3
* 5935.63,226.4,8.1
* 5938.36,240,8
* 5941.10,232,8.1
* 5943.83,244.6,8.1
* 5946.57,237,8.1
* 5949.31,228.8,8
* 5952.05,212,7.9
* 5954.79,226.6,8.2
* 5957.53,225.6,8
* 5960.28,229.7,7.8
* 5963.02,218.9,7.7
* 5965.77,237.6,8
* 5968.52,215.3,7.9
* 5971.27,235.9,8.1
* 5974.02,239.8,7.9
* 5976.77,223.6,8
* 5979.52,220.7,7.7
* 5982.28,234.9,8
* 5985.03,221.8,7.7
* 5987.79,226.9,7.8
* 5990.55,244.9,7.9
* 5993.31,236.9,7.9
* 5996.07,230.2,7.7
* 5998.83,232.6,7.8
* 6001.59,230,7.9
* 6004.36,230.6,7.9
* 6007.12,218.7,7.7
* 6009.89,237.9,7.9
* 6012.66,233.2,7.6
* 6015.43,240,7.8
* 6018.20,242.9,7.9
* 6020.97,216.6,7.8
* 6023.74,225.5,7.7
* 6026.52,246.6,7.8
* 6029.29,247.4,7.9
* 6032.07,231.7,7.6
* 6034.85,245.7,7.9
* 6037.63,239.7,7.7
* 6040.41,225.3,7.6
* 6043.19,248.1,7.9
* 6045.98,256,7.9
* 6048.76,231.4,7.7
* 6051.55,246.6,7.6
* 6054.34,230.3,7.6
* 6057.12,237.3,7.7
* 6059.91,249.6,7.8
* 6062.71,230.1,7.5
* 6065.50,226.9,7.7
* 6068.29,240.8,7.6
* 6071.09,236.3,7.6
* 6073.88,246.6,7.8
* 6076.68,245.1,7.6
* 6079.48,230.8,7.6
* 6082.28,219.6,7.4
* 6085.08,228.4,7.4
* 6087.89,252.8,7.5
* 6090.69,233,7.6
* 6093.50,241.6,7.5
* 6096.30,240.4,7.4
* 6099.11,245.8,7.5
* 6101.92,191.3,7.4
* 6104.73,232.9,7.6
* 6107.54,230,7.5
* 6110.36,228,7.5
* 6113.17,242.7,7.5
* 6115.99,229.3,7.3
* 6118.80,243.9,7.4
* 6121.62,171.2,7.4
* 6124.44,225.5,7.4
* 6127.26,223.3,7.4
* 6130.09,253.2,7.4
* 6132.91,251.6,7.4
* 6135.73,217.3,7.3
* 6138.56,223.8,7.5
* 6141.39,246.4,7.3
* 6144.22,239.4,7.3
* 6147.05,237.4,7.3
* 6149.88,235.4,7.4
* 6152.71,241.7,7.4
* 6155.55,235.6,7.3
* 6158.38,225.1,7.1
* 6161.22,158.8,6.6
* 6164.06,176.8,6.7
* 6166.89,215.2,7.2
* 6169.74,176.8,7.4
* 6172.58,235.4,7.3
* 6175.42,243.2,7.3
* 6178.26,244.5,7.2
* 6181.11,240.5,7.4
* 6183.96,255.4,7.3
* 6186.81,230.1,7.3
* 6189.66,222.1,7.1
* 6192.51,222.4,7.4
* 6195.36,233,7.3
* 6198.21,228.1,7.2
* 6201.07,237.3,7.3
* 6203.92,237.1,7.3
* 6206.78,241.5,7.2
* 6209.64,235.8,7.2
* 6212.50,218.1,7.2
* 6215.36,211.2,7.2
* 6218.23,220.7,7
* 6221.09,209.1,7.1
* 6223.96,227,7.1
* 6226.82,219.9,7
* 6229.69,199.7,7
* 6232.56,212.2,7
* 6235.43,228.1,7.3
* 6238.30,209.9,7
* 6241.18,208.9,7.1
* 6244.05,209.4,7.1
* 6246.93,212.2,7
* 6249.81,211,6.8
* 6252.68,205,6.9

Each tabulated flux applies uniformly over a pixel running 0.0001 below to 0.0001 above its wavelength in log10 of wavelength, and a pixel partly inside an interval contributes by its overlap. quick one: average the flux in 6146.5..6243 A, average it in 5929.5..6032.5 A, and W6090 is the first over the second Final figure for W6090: 1.0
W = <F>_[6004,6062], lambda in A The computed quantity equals 237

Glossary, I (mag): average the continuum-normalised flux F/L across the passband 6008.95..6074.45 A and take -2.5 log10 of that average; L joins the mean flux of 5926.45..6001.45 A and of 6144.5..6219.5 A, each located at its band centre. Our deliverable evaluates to -0.04 mag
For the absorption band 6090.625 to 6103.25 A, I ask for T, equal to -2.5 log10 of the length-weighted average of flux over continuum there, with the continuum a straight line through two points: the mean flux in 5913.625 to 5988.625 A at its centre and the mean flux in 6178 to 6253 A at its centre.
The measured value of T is -0.023 mag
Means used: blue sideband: 228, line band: 230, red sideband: 223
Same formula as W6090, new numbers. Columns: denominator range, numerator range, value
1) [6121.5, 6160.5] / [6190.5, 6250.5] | 0.95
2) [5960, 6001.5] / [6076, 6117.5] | 1.01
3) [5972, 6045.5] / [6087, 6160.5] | 0.99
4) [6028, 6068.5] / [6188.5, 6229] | 0.94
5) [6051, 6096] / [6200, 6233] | 0.94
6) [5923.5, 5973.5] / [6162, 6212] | 0.99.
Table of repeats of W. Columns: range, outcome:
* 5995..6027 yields 232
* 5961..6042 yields 232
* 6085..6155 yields 232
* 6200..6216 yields 231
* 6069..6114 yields 234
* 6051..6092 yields 237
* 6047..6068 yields 237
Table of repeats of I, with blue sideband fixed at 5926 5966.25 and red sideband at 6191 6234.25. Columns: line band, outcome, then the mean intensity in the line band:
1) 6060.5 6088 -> -0.04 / 235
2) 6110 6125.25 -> 0.01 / 223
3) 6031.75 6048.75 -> -0.06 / 241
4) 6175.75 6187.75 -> -0.09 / 243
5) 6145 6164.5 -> 0.03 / 219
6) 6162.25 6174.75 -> 0.11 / 202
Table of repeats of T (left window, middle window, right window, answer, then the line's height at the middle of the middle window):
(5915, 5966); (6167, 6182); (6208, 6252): -0.042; 218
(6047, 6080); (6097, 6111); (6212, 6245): 0.029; 232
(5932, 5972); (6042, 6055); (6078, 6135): -0.058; 230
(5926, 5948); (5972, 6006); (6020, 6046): 0.024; 236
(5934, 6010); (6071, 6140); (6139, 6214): -0.014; 228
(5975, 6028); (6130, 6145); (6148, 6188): -0.062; 224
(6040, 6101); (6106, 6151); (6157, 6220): -0.002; 231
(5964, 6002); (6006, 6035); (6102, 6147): -0.021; 230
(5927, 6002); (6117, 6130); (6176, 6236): 0.040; 228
